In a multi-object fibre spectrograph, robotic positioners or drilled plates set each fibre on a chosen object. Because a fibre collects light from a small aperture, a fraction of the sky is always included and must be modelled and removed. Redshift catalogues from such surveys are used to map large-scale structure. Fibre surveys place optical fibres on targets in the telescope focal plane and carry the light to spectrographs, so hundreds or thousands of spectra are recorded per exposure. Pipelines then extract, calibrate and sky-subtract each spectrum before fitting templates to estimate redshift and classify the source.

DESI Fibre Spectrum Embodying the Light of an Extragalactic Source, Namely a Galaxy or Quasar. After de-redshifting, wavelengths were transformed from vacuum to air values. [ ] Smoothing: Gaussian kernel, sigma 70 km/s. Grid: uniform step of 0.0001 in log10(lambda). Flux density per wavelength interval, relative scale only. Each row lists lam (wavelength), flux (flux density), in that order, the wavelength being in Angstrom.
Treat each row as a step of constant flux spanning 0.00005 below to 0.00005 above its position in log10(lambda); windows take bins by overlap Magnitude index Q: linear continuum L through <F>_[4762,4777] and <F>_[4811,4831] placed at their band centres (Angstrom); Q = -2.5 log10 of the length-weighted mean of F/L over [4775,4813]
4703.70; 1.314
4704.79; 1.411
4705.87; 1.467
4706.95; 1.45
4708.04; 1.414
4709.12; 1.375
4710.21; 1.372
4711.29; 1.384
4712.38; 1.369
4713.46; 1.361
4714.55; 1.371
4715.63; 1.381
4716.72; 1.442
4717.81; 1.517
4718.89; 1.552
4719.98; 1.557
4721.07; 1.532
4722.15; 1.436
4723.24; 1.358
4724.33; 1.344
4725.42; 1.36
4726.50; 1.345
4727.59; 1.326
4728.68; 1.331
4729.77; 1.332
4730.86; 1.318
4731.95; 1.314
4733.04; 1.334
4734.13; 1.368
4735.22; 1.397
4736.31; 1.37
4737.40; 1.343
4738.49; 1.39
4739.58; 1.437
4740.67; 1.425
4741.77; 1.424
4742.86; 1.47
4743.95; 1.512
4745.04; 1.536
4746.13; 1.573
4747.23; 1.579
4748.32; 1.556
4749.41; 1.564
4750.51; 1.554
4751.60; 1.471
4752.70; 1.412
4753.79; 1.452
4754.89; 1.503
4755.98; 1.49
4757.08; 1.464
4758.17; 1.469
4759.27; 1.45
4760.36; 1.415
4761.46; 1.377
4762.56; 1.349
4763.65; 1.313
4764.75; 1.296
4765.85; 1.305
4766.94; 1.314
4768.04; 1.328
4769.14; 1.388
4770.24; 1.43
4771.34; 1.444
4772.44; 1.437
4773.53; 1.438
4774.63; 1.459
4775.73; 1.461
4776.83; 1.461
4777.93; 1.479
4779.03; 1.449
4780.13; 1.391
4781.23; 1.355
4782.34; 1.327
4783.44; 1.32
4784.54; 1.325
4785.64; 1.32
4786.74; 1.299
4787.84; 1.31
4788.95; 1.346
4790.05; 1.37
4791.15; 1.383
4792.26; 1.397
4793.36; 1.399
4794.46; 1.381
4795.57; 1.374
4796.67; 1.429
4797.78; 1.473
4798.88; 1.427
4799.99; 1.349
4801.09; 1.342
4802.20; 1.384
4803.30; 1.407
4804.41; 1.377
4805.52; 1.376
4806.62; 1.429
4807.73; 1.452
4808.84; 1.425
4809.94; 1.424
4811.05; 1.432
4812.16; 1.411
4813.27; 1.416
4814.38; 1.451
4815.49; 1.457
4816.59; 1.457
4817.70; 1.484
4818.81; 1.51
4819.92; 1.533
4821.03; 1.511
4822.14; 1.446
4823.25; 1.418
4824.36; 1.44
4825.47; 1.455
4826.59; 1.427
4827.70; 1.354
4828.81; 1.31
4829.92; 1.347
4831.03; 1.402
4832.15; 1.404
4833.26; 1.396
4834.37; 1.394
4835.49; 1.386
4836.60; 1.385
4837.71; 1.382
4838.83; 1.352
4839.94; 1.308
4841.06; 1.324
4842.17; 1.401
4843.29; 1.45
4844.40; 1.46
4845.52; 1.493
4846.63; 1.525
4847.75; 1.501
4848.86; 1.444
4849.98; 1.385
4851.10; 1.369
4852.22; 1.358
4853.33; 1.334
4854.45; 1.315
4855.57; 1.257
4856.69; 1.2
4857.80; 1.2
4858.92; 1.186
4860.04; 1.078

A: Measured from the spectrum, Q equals 0.01 mag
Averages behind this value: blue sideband 1.39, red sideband 1.44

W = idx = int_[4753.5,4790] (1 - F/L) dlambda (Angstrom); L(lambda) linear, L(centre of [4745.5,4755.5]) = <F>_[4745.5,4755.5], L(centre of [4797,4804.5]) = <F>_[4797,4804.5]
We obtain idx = 1.8 Angstrom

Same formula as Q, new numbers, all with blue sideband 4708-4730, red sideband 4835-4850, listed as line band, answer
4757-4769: 0.03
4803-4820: -0.02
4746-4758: -0.07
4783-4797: 0.04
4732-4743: 0.01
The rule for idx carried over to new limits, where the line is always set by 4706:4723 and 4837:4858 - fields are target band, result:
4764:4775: 0.2 Angstrom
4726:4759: -0.3 Angstrom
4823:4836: -0.1 Angstrom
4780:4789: 0.5 Angstrom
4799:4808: 0.0 Angstrom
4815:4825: -0.6 Angstrom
